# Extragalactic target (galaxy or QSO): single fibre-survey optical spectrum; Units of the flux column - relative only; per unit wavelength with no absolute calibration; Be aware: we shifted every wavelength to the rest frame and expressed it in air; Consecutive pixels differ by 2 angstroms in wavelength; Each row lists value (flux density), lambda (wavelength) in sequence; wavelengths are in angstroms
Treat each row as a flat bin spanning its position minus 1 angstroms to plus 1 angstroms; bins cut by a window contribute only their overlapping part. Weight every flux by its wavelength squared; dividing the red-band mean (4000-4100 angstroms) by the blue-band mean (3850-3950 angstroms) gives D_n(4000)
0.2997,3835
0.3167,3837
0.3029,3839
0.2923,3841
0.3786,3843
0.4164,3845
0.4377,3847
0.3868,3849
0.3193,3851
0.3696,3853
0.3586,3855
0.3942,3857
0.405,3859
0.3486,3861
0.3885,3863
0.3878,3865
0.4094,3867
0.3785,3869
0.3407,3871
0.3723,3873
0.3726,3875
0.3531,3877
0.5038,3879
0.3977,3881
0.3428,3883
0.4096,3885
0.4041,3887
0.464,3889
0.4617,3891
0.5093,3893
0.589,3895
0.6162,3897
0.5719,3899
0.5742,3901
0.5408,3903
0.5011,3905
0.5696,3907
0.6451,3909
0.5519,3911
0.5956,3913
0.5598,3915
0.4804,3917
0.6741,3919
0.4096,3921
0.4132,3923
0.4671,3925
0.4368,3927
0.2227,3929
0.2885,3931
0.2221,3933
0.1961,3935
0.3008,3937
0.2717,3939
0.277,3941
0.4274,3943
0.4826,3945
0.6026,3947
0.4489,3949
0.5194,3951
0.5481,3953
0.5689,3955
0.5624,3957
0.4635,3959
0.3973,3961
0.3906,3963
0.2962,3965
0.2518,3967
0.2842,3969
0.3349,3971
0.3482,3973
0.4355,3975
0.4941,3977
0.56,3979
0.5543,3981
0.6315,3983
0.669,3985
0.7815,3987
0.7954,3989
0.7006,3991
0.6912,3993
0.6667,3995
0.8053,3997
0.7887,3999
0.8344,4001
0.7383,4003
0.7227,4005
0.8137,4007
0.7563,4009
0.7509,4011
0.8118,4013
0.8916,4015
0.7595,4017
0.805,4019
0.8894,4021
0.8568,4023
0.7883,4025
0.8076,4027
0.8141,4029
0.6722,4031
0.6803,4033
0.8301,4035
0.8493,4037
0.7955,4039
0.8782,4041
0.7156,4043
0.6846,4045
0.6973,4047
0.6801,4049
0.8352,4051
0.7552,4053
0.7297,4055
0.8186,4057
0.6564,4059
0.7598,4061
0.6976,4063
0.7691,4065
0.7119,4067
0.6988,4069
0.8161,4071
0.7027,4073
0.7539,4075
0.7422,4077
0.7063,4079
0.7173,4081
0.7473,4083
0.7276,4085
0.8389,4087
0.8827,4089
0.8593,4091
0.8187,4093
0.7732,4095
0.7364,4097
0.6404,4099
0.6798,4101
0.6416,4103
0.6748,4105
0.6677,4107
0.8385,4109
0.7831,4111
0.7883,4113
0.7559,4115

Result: 1.9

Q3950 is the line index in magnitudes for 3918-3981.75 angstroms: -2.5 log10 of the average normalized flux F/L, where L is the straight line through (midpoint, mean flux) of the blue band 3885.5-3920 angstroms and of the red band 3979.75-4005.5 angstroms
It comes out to 0.48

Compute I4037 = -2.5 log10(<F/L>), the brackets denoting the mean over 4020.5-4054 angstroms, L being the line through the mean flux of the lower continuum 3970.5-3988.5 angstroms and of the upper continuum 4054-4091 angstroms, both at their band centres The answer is -0.16 mag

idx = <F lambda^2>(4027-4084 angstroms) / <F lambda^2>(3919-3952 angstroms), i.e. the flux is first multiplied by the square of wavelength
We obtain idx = 2.1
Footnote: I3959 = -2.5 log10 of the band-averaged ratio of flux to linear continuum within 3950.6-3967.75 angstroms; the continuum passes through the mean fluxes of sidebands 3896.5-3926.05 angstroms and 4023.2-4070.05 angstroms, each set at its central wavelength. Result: 0.36 mag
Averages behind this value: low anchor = 0.543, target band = 0.444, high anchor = 0.755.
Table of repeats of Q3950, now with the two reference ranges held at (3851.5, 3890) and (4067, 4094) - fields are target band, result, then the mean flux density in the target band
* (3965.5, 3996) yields 0.09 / 0.542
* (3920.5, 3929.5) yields 0.22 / 0.398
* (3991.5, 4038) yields -0.20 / 0.783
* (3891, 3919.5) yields -0.24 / 0.564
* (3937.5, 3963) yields 0.17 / 0.458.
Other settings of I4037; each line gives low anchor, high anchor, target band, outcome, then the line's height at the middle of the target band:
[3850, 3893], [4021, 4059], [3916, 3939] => 0.36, 0.518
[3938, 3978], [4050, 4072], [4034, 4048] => -0.14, 0.686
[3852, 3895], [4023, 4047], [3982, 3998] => -0.07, 0.671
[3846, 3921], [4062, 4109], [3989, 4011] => -0.21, 0.622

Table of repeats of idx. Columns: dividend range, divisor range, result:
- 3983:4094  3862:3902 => 1.87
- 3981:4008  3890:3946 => 1.67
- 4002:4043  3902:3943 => 1.94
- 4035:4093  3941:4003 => 1.46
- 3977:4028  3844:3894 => 2.02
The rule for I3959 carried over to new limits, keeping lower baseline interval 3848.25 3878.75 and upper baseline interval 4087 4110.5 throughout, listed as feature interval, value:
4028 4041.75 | -0.208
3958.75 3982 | 0.344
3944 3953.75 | -0.016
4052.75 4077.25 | -0.063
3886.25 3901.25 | -0.227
